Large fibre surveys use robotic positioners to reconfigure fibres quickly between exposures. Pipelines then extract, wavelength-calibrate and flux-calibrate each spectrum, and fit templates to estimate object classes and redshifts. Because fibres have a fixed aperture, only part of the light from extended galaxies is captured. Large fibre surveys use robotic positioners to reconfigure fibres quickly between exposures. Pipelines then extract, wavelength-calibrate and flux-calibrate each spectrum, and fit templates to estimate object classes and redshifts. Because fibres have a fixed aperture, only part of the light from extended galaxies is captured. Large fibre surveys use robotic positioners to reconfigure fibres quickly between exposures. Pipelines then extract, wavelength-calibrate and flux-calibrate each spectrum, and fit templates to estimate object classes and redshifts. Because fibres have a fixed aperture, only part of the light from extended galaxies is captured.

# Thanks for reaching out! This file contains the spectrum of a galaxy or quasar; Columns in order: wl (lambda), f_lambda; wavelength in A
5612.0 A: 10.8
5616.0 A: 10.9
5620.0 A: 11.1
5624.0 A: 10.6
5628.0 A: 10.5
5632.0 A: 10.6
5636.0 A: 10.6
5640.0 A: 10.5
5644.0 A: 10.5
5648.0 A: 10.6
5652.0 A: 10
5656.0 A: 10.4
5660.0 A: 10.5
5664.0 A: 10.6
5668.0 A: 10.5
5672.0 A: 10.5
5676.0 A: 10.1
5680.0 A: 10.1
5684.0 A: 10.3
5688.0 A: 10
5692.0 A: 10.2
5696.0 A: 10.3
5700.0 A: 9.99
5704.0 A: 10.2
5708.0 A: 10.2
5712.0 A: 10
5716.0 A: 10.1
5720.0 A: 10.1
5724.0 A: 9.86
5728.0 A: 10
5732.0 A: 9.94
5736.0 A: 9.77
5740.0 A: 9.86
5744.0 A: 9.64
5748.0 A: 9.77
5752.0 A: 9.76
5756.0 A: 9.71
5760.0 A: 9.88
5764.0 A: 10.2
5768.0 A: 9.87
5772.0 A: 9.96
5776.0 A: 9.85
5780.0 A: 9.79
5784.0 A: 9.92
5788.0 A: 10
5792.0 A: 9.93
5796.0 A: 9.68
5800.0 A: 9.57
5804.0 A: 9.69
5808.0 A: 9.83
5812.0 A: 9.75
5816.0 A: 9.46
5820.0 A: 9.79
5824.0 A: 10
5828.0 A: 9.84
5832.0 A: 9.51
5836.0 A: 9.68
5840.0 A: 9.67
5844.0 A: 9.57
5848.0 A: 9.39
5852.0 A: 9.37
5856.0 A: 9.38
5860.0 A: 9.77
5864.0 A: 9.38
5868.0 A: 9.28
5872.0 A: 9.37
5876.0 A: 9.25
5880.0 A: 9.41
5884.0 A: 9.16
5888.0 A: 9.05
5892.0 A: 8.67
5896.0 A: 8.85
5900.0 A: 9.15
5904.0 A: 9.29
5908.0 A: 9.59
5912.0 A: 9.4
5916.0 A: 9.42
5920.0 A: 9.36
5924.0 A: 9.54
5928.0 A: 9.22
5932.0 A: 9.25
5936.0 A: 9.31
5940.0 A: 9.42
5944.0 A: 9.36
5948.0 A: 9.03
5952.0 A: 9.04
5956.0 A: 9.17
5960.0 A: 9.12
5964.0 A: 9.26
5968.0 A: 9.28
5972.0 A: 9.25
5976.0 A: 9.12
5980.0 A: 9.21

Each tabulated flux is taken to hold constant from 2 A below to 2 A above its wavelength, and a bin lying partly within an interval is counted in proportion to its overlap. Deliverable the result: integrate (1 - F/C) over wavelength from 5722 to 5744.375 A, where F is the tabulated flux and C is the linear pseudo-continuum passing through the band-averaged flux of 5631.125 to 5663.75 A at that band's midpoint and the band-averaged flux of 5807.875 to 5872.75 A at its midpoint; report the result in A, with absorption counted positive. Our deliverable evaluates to 0.5 A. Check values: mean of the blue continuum 10.5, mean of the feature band 9.86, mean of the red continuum 9.59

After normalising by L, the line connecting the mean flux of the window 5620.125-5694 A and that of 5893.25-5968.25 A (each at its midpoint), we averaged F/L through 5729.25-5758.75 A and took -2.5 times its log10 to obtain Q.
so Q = 0.03 mag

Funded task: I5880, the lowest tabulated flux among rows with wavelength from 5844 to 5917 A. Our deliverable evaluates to 8.67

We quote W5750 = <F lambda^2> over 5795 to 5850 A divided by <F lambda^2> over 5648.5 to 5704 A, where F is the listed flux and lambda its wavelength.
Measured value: 0.99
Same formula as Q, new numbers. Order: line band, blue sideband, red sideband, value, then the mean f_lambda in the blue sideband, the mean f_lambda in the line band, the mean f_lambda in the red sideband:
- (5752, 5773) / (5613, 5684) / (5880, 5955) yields 0.01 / 10.5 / 9.91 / 9.23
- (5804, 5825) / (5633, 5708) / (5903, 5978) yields 0.00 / 10.3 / 9.75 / 9.29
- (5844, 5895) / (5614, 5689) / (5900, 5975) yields 0.03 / 10.5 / 9.29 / 9.29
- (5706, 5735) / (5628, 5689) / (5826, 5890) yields 0.01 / 10.4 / 10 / 9.44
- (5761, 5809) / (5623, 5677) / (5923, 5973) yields 0.01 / 10.5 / 9.86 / 9.24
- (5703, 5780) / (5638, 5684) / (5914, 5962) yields 0.02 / 10.4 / 9.92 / 9.27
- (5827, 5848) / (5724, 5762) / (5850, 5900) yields -0.02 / 9.82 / 9.62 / 9.24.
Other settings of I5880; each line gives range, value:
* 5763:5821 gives 9.46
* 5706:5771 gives 9.64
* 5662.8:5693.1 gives 10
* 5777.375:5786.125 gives 9.79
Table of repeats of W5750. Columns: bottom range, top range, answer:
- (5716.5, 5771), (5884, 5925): 0.99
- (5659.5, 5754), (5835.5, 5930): 0.98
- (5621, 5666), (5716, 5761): 0.97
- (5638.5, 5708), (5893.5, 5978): 0.98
